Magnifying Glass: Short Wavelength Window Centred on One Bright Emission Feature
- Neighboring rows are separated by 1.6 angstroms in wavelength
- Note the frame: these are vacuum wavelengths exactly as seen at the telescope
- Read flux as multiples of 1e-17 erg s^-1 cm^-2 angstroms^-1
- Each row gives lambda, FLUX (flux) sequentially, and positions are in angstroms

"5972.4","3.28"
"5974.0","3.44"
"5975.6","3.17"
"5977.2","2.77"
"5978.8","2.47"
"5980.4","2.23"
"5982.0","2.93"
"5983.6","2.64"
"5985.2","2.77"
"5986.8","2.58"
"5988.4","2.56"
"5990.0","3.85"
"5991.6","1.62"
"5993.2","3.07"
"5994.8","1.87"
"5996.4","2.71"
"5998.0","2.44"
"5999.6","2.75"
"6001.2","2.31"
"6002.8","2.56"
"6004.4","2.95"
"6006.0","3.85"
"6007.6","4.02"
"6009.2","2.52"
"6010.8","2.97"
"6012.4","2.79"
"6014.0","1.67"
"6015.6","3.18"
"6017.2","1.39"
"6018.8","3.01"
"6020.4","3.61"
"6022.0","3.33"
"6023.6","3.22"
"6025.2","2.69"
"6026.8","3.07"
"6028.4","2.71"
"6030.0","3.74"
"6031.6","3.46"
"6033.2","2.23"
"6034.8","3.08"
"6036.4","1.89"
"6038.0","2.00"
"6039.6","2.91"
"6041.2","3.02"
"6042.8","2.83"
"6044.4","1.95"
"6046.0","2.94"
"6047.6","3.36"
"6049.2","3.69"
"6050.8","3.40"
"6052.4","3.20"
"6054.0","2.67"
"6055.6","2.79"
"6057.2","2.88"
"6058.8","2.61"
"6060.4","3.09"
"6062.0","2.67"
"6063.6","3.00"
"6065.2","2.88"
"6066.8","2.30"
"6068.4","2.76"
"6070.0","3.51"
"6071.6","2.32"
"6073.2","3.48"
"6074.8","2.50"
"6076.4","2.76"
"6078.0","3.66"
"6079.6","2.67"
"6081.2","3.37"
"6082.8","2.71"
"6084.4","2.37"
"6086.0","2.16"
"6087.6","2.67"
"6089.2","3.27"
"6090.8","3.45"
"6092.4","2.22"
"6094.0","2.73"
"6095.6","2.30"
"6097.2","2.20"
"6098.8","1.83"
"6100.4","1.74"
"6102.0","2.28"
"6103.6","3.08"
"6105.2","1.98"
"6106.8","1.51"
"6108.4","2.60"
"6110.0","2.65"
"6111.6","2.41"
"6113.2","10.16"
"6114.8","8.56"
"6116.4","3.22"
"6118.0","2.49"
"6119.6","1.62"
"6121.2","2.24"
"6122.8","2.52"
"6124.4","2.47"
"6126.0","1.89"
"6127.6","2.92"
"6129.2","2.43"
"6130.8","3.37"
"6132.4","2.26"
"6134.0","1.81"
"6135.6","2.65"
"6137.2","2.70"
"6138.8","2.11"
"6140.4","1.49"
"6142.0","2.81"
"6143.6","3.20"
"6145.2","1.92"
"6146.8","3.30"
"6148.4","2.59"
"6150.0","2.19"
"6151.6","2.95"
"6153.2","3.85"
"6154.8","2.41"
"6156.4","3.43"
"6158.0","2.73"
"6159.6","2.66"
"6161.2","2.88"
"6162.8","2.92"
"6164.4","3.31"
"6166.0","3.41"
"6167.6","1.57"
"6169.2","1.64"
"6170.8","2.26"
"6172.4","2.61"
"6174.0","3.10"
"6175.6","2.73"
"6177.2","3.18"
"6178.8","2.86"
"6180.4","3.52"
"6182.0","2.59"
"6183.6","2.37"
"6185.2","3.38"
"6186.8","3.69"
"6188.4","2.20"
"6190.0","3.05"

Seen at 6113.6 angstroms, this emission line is H-beta 4861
